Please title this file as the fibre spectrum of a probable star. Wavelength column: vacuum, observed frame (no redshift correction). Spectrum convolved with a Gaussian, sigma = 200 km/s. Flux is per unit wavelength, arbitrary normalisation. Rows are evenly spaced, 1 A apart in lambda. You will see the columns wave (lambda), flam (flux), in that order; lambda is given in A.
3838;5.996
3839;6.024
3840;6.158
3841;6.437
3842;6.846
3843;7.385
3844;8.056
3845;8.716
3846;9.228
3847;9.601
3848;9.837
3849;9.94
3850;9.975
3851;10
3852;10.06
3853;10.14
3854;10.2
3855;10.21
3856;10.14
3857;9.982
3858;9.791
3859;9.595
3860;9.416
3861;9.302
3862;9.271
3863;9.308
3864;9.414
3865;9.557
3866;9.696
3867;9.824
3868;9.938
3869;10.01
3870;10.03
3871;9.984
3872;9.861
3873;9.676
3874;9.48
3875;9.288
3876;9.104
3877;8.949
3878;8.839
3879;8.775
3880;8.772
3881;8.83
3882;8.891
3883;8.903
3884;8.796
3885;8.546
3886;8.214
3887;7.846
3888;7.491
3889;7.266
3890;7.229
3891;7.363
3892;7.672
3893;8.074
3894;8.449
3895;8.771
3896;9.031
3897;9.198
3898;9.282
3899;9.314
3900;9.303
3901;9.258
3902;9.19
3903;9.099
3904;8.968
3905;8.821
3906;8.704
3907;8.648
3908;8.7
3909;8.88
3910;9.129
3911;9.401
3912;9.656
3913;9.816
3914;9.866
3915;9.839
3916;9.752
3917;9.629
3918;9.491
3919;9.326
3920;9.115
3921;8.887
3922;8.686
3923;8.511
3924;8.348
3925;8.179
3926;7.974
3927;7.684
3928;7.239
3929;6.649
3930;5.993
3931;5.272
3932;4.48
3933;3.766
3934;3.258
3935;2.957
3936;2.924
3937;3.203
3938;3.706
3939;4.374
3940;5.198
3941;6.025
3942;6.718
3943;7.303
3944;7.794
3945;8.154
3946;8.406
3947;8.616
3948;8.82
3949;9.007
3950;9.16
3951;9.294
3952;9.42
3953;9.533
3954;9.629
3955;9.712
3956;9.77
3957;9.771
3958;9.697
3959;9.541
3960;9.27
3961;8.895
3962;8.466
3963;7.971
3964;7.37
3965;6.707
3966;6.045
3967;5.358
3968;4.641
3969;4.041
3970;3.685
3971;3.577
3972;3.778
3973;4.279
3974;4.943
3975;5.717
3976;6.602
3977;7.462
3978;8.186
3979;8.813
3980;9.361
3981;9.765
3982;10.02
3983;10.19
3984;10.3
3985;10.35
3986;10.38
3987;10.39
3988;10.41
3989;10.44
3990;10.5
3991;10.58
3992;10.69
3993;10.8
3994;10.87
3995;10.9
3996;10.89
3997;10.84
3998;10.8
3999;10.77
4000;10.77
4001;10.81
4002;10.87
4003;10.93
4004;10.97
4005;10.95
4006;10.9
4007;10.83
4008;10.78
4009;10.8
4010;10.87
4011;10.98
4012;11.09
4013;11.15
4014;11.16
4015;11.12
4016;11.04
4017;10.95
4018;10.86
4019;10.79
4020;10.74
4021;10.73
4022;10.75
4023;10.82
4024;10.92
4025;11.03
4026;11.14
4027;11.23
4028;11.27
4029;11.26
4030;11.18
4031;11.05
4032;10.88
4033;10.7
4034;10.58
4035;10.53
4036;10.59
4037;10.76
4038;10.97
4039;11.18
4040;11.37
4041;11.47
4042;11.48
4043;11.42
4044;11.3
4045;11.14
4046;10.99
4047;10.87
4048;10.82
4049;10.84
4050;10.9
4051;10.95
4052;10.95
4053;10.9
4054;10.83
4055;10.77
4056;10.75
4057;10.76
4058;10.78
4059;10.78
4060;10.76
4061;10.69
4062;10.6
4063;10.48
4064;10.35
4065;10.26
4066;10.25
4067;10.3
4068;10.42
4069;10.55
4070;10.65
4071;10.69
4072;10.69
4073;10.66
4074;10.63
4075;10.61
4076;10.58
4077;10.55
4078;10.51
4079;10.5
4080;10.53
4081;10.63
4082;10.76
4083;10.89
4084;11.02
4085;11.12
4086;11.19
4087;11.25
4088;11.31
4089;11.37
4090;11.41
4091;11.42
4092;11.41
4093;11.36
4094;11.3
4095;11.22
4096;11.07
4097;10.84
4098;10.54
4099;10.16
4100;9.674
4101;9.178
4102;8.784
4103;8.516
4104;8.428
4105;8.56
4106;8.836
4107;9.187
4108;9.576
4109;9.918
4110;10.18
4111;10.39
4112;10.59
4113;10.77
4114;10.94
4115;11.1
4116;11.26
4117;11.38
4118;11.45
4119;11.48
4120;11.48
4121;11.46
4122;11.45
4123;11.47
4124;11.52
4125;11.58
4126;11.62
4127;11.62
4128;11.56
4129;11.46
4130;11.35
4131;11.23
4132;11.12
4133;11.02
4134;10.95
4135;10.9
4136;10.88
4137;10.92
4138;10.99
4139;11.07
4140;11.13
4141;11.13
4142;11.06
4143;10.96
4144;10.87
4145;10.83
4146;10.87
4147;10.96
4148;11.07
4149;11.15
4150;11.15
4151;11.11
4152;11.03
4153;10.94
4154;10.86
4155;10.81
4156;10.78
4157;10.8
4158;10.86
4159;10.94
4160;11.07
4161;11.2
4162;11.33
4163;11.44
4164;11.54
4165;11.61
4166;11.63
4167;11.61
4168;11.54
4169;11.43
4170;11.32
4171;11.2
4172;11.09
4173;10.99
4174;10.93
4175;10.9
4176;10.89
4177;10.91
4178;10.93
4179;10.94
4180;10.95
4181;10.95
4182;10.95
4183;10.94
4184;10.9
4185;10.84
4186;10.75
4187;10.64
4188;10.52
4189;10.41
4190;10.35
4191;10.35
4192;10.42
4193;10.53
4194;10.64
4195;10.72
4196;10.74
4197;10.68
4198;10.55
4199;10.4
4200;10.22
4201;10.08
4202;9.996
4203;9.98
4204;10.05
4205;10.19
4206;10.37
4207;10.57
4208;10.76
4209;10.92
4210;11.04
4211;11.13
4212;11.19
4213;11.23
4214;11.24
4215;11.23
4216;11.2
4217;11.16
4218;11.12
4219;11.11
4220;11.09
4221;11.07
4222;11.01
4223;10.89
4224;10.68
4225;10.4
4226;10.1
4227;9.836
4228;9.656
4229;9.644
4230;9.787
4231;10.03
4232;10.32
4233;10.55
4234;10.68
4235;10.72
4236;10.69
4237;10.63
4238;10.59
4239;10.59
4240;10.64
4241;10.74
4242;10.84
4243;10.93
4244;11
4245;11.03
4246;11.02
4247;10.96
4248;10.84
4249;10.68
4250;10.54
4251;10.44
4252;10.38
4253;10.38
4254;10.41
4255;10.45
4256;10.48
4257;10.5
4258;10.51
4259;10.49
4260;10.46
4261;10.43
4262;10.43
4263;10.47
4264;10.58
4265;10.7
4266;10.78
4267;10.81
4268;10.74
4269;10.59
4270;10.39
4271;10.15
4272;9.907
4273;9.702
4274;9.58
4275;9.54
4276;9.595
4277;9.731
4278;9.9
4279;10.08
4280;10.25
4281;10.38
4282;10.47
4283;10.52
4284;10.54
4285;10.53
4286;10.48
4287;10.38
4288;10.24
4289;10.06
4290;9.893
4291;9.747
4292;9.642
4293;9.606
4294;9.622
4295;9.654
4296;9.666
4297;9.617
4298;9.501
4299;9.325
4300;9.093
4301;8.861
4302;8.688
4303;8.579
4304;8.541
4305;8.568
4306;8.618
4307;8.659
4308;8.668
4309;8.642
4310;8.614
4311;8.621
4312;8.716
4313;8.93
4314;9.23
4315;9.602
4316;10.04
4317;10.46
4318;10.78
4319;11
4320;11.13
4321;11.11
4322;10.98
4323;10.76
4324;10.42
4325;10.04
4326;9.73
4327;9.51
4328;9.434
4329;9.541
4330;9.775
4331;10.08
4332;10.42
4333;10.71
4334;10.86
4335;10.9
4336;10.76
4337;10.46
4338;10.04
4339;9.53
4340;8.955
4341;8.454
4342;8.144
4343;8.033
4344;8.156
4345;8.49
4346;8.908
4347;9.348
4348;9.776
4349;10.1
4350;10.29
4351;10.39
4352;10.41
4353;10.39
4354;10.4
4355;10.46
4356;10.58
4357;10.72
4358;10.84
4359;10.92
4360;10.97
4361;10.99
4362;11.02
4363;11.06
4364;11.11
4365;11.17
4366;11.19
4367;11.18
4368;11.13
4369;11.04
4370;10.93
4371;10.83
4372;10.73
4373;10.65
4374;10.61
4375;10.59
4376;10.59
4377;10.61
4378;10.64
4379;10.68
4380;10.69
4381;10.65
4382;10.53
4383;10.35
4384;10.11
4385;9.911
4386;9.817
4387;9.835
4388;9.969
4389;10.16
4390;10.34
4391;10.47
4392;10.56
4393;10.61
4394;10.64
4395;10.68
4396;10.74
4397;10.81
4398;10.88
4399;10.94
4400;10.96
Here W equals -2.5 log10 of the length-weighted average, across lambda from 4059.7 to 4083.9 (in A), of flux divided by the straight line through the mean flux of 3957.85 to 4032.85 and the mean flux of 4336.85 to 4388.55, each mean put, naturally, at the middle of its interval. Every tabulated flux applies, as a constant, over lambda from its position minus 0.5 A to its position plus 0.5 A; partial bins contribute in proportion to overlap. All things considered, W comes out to -0.094 mag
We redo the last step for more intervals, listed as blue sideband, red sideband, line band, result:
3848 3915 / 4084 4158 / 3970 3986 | 0.293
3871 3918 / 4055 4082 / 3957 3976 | 0.433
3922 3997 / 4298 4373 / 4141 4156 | -0.236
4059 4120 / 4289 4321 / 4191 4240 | -0.076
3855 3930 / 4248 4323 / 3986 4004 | -0.163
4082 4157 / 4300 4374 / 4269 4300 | 0.024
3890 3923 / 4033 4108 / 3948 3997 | 0.139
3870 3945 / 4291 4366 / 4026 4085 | -0.243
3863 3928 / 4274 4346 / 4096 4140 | -0.142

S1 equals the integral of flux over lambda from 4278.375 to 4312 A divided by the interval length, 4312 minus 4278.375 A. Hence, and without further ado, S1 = 9.52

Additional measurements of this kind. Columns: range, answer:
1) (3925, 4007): 8.07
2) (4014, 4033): 11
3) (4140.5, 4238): 10.8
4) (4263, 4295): 10.2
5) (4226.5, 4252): 10.5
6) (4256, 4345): 9.85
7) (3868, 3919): 8.97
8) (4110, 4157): 11.1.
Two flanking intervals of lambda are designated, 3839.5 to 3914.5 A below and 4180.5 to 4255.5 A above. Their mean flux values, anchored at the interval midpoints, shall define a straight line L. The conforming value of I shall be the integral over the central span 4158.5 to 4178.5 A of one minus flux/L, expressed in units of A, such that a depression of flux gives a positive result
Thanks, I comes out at -1.6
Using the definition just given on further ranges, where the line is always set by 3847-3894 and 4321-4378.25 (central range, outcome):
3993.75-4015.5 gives -3.2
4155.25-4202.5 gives -4.8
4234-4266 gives -1.9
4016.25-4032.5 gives -2.4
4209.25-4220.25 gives -1.3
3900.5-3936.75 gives 5.4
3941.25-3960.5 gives 1.0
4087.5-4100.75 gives -1.7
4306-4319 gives 1.1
